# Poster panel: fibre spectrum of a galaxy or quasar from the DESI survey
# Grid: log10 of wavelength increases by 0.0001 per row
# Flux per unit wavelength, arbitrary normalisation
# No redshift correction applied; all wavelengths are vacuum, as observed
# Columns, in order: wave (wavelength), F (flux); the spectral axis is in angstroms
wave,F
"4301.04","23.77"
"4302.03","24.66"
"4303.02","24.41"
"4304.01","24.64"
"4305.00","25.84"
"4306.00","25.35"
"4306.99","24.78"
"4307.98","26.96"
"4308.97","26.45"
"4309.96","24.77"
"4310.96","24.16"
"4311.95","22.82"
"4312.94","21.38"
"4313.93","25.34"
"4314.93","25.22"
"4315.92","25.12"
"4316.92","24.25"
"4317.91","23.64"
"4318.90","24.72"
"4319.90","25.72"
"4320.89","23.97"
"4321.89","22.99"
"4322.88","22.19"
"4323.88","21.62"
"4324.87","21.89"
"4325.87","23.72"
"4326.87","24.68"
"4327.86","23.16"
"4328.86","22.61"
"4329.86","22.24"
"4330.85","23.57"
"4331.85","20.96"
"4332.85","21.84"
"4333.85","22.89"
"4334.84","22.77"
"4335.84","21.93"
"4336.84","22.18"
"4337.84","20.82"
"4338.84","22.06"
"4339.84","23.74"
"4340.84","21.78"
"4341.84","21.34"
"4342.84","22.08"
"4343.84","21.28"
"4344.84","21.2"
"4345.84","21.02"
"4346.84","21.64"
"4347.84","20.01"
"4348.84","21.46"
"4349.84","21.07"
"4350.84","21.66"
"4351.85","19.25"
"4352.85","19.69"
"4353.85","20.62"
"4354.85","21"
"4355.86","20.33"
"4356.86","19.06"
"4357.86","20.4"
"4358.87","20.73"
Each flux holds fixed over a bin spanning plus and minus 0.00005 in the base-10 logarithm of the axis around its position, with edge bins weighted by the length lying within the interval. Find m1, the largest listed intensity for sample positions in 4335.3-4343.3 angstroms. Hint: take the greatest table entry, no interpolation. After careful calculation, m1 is 23.74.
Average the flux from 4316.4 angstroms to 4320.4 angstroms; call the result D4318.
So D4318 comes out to 24.6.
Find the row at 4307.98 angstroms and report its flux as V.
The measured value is 26.96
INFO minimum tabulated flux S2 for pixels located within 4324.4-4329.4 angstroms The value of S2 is 21.89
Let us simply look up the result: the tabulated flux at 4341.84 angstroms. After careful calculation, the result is 21.34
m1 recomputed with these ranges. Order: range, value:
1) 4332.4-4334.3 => 22.89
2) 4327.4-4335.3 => 23.57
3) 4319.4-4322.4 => 25.72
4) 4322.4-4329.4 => 24.68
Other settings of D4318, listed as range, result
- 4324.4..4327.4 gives 23.4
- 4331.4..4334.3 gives 21.9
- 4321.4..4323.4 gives 22.6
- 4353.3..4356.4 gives 20.6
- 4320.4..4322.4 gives 23.5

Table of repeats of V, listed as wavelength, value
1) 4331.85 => 20.96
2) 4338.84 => 22.06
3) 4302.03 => 24.66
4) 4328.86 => 22.61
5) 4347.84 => 20.01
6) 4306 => 25.35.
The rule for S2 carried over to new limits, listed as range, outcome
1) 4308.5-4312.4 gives 22.82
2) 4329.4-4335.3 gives 20.96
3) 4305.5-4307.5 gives 24.78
